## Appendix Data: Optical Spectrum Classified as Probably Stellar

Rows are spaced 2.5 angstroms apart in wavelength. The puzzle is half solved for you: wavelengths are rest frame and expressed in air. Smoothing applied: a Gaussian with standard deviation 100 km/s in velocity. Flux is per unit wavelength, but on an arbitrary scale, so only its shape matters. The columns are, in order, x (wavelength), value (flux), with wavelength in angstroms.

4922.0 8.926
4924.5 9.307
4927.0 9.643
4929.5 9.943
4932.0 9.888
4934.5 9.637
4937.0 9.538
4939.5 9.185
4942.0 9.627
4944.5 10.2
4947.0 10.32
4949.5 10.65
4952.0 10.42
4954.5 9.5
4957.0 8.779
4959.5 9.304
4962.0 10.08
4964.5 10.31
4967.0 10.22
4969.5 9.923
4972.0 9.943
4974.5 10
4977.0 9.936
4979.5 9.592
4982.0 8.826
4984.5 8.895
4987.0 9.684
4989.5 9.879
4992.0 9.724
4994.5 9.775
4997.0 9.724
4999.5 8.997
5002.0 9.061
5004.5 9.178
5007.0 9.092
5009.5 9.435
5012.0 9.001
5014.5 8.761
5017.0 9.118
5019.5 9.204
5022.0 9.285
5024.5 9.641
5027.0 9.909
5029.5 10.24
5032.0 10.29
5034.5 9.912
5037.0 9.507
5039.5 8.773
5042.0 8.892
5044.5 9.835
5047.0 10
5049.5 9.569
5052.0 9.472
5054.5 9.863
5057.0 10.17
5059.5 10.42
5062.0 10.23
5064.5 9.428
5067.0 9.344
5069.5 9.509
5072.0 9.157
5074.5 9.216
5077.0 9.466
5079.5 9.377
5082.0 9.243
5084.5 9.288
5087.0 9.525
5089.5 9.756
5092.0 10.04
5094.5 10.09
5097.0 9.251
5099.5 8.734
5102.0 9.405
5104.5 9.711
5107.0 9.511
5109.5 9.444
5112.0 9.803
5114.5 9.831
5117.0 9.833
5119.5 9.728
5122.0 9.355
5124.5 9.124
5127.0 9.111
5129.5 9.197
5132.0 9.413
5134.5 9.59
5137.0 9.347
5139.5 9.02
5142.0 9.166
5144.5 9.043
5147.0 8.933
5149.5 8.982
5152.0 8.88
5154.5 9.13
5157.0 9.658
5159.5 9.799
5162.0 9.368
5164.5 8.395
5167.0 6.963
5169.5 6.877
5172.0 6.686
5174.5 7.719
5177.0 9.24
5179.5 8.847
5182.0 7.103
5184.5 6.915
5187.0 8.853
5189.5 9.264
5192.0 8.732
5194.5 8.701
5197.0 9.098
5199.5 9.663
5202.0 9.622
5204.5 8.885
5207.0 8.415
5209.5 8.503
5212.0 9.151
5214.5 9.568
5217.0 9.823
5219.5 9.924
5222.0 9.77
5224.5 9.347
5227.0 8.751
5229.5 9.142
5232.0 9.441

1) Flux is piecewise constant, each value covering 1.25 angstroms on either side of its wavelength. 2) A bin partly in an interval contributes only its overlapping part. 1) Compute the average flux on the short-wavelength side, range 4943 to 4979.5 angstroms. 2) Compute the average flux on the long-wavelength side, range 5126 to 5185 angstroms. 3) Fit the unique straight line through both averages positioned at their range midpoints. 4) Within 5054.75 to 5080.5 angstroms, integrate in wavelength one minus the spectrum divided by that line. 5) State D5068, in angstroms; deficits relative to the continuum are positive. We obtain -1.1 angstroms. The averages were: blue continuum 9.96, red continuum 8.66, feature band 9.64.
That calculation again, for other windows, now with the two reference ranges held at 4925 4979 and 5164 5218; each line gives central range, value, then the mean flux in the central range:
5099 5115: -1.0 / 9.51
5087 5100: -0.8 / 9.62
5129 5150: -1.0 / 9.19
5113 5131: -1.2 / 9.46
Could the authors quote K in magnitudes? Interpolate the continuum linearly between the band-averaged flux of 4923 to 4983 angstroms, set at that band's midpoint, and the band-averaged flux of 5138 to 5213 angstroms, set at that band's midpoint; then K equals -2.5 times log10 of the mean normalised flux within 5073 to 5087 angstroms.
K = -0.02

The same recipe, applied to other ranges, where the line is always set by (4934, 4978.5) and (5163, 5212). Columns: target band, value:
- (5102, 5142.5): -0.08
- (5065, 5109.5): -0.05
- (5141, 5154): -0.05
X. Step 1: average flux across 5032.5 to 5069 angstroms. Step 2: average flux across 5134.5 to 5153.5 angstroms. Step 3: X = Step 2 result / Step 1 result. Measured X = 0.94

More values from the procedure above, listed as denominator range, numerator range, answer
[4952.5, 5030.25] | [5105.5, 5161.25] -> 0.98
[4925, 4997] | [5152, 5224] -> 0.90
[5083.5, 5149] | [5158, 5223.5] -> 0.92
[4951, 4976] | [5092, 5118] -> 0.97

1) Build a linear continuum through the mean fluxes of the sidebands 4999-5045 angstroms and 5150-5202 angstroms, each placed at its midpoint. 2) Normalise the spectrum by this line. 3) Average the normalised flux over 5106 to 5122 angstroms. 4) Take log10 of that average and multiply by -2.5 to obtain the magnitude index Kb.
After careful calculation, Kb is -0.09 mag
